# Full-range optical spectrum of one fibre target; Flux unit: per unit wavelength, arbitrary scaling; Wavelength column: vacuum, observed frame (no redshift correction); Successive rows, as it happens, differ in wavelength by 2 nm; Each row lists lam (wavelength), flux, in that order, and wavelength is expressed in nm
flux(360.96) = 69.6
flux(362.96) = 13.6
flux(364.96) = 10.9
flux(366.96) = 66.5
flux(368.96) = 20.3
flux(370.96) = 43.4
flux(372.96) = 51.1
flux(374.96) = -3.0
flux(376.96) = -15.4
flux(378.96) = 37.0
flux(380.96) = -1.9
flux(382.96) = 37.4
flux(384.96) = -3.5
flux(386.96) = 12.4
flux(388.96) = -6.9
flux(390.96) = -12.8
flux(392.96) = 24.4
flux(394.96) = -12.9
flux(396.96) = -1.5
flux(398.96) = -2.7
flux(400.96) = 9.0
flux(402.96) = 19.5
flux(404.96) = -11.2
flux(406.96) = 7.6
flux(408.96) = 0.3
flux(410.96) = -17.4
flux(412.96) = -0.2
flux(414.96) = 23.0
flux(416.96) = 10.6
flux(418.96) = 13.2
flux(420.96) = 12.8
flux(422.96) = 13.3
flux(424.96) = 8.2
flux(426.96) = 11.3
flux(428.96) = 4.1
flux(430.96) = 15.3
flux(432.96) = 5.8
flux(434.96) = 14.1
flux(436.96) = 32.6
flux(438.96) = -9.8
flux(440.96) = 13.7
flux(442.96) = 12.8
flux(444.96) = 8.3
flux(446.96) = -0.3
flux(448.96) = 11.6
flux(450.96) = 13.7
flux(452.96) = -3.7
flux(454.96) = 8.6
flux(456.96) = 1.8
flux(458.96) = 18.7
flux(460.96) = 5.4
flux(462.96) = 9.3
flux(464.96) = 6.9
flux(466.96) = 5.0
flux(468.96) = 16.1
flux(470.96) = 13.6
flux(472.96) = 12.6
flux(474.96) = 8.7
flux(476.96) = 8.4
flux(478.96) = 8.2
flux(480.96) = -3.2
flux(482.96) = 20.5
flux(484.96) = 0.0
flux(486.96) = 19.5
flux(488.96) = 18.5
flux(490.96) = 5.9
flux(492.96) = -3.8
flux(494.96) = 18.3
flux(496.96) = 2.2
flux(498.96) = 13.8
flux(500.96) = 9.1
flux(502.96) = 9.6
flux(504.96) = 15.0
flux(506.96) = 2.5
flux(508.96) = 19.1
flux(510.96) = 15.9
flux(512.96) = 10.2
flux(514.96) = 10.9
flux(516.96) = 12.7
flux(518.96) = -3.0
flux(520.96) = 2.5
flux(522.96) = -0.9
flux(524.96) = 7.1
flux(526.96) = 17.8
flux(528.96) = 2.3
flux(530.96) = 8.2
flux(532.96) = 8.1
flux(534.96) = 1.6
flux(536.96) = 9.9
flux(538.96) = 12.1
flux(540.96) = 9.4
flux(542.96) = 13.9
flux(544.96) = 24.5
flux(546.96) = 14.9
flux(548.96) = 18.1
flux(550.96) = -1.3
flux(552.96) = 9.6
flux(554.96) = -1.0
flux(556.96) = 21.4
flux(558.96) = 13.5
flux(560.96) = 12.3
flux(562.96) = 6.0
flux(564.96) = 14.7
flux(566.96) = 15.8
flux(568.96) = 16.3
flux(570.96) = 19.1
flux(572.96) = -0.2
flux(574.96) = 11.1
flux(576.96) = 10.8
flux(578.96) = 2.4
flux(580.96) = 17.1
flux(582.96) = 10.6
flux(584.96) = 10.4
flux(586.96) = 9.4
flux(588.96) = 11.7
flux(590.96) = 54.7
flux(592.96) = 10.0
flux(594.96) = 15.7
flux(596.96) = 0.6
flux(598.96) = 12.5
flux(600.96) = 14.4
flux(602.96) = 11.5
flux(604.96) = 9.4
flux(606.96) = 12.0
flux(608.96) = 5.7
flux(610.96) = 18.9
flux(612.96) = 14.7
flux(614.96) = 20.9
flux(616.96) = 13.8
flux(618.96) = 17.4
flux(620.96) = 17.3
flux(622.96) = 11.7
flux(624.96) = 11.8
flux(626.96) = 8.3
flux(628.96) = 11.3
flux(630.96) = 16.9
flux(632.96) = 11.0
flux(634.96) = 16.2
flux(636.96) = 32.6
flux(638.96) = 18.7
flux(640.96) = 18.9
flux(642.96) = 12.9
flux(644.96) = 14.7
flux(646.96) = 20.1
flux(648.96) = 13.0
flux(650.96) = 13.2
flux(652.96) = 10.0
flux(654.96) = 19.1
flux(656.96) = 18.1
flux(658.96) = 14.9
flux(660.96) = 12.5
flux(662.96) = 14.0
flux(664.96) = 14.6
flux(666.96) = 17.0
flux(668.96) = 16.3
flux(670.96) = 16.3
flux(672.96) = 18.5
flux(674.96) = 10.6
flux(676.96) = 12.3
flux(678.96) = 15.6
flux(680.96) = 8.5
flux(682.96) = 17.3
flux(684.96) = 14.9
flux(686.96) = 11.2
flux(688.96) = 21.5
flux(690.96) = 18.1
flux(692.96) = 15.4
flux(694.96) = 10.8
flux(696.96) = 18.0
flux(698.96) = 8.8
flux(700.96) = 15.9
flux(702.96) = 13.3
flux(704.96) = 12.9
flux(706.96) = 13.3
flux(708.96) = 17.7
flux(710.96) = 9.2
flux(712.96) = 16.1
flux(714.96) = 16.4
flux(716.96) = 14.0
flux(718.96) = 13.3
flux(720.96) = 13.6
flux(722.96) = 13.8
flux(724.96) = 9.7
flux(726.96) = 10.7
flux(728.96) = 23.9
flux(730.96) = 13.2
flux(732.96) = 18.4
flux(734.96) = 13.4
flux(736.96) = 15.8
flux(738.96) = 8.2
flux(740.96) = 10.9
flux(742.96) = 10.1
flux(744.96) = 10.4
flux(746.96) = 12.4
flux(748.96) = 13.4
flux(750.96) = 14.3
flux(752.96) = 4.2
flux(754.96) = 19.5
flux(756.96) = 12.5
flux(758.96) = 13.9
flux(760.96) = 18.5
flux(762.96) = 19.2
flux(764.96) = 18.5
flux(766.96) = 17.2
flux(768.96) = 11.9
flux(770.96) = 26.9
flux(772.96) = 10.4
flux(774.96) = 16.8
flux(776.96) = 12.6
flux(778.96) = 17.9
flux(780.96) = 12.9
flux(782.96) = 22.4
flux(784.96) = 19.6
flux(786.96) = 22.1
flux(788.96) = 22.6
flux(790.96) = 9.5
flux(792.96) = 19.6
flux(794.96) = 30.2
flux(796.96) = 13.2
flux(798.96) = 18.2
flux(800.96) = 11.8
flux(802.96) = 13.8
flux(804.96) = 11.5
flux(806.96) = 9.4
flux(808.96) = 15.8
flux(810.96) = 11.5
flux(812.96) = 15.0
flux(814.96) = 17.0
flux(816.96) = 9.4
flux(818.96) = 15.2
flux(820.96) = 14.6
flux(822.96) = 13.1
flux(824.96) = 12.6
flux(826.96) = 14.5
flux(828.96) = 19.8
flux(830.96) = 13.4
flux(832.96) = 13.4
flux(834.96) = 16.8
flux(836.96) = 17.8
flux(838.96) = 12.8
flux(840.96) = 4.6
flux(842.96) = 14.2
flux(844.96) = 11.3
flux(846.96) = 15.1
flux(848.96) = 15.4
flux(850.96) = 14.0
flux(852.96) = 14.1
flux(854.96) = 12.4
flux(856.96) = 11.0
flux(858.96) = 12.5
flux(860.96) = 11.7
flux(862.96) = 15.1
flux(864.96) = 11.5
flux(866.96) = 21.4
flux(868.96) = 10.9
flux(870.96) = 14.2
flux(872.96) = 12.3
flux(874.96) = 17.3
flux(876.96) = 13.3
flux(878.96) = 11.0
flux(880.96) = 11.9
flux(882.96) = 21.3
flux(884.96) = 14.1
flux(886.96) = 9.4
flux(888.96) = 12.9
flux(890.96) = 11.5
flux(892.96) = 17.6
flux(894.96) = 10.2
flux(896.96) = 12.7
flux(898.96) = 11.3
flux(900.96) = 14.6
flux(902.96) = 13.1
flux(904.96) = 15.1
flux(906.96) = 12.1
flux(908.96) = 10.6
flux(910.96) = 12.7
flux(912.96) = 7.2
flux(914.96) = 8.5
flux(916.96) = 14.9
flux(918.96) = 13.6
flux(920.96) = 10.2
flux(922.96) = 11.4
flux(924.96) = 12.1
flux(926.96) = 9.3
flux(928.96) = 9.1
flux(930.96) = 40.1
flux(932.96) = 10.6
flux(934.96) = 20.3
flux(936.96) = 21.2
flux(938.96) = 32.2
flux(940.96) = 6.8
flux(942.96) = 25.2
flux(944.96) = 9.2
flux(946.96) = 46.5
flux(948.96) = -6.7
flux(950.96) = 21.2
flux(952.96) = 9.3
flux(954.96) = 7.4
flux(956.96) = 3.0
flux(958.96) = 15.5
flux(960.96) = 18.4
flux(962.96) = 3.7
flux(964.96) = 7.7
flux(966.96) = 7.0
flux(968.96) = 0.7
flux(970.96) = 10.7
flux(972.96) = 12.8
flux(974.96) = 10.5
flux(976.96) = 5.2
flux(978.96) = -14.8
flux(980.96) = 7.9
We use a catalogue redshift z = 0.585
